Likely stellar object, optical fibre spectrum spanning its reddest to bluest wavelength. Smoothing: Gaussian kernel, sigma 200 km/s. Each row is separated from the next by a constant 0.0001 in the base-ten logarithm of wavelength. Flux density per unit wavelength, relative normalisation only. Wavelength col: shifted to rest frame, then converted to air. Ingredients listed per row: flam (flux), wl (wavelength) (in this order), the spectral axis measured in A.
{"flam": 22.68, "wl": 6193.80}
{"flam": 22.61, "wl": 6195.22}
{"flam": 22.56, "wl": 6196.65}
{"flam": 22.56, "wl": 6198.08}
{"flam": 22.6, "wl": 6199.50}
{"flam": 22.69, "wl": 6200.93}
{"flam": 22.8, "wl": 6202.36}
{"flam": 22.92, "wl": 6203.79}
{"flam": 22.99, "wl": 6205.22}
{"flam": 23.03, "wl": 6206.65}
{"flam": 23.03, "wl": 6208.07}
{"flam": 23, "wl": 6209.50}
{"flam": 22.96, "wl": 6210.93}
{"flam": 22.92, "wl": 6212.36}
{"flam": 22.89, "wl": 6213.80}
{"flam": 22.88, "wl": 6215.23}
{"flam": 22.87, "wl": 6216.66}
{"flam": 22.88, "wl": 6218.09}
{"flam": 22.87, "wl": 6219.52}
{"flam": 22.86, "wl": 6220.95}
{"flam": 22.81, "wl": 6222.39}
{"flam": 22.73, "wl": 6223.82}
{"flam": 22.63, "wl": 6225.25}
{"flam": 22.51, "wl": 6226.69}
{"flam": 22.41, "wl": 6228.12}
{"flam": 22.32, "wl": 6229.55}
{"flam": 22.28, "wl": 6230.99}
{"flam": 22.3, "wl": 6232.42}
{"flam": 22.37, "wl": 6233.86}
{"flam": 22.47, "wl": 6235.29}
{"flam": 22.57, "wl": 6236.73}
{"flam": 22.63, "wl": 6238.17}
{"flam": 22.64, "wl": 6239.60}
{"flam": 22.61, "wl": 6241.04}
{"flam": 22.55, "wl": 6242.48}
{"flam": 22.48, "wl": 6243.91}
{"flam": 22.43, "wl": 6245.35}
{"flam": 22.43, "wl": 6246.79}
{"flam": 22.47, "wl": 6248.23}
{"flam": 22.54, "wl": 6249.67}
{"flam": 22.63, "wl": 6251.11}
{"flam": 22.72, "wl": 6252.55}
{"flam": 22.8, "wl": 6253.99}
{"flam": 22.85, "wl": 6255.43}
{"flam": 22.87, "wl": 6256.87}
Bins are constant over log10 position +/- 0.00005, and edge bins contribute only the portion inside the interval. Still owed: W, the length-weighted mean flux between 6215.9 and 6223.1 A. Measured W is 22.9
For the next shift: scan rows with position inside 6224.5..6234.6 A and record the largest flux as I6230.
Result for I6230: 22.63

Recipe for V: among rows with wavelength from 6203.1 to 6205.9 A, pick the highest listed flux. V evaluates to 22.99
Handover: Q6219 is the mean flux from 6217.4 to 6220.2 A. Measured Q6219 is 22.9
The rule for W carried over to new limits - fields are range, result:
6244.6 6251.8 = 22.5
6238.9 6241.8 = 22.6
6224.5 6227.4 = 22.5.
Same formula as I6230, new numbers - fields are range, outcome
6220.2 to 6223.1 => 22.86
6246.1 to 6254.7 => 22.8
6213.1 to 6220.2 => 22.89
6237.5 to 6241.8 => 22.64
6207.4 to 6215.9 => 23.03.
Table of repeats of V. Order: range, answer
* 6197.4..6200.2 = 22.6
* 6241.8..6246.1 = 22.55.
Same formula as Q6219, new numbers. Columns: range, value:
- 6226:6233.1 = 22.4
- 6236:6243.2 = 22.6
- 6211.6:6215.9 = 22.9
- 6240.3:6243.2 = 22.6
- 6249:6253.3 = 22.6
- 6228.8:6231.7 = 22.3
